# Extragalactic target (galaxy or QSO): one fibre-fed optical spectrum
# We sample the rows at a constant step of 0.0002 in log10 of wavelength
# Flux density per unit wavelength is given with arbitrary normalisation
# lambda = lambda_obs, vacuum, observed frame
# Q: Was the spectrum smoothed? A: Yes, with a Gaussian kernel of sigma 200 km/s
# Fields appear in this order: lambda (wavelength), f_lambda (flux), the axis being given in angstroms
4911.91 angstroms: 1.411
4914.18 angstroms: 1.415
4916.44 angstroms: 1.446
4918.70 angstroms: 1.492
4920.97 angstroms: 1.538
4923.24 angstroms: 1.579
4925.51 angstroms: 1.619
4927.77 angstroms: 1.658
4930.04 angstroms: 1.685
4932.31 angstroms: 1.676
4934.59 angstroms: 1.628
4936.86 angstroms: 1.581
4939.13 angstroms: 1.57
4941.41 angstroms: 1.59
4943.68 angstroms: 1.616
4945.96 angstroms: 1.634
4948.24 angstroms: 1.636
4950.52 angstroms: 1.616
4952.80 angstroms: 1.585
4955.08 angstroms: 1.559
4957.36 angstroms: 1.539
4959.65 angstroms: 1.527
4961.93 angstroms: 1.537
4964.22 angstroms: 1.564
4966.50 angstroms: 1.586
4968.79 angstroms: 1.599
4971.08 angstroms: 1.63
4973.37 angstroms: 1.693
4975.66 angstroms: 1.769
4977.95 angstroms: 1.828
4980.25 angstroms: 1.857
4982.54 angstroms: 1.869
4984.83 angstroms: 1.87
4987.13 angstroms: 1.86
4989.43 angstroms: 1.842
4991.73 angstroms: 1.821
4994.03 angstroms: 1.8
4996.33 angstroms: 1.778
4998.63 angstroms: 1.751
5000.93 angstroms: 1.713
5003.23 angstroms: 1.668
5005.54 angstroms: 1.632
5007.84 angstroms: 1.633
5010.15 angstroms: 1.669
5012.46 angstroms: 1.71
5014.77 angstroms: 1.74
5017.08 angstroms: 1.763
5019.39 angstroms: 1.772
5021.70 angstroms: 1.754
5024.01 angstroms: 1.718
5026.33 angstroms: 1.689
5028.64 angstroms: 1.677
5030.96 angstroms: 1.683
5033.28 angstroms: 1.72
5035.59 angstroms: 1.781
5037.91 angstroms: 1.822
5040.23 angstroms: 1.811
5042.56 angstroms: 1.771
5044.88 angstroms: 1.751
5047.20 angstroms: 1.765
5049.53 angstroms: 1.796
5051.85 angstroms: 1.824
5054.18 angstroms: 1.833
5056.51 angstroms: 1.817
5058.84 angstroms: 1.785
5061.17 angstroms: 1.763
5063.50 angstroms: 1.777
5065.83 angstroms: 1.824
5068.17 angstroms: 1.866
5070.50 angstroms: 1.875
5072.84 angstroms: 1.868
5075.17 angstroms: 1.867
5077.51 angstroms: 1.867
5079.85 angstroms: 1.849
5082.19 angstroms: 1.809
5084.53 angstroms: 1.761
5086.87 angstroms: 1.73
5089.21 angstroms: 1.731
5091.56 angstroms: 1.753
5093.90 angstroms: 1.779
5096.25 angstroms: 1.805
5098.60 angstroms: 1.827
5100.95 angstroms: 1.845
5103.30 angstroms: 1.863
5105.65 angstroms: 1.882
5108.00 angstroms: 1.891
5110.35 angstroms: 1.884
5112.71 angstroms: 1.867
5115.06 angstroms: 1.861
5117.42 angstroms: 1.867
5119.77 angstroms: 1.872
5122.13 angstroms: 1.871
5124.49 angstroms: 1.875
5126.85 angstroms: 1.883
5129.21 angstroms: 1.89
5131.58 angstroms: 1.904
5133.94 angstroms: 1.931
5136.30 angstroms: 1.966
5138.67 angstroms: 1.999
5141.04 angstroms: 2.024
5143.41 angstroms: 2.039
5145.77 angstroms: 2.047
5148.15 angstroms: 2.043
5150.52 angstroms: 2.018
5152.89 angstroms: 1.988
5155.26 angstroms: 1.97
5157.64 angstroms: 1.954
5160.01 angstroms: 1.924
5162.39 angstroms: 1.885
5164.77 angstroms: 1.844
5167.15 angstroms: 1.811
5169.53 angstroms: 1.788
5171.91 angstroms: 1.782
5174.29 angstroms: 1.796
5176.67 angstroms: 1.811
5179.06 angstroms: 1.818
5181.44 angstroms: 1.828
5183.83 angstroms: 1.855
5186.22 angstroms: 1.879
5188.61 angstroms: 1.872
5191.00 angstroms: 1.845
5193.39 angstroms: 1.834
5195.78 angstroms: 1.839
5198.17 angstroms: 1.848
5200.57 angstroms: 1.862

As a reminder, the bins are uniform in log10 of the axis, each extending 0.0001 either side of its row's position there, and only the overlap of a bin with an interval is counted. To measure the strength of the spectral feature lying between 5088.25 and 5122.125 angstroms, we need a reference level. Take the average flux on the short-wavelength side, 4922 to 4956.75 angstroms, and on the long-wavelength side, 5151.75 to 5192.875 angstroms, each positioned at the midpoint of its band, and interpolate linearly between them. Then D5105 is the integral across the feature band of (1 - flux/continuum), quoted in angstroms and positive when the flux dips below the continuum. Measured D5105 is -0.94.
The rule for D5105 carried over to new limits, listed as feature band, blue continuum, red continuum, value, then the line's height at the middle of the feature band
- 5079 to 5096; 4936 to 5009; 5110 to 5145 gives 0.8 angstroms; 1.86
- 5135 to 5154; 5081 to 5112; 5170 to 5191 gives -2.0 angstroms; 1.82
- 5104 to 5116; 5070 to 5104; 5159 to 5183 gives -0.4 angstroms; 1.82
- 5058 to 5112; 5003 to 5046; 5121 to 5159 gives 0.8 angstroms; 1.85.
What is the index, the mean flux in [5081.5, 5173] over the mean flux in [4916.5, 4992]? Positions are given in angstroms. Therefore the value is 1.14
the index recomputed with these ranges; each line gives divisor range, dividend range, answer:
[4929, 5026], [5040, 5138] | 1.09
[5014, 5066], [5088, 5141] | 1.06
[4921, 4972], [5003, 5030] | 1.06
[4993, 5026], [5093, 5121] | 1.08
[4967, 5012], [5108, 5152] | 1.11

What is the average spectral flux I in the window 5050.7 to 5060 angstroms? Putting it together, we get 1.81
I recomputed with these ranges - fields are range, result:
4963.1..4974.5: 1.61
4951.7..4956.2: 1.57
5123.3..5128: 1.88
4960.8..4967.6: 1.56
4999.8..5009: 1.66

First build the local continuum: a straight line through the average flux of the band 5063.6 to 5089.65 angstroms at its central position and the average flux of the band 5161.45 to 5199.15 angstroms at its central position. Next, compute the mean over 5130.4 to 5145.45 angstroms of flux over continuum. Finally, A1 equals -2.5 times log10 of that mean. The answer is -0.09 mag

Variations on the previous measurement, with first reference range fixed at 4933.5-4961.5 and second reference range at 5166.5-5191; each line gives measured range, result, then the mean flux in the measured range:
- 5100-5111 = -0.07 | 1.87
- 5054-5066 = -0.06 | 1.8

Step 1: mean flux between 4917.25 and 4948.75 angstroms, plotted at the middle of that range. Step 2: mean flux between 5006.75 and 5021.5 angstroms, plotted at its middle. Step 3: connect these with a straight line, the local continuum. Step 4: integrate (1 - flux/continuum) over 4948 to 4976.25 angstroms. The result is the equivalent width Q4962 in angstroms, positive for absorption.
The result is 0.80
